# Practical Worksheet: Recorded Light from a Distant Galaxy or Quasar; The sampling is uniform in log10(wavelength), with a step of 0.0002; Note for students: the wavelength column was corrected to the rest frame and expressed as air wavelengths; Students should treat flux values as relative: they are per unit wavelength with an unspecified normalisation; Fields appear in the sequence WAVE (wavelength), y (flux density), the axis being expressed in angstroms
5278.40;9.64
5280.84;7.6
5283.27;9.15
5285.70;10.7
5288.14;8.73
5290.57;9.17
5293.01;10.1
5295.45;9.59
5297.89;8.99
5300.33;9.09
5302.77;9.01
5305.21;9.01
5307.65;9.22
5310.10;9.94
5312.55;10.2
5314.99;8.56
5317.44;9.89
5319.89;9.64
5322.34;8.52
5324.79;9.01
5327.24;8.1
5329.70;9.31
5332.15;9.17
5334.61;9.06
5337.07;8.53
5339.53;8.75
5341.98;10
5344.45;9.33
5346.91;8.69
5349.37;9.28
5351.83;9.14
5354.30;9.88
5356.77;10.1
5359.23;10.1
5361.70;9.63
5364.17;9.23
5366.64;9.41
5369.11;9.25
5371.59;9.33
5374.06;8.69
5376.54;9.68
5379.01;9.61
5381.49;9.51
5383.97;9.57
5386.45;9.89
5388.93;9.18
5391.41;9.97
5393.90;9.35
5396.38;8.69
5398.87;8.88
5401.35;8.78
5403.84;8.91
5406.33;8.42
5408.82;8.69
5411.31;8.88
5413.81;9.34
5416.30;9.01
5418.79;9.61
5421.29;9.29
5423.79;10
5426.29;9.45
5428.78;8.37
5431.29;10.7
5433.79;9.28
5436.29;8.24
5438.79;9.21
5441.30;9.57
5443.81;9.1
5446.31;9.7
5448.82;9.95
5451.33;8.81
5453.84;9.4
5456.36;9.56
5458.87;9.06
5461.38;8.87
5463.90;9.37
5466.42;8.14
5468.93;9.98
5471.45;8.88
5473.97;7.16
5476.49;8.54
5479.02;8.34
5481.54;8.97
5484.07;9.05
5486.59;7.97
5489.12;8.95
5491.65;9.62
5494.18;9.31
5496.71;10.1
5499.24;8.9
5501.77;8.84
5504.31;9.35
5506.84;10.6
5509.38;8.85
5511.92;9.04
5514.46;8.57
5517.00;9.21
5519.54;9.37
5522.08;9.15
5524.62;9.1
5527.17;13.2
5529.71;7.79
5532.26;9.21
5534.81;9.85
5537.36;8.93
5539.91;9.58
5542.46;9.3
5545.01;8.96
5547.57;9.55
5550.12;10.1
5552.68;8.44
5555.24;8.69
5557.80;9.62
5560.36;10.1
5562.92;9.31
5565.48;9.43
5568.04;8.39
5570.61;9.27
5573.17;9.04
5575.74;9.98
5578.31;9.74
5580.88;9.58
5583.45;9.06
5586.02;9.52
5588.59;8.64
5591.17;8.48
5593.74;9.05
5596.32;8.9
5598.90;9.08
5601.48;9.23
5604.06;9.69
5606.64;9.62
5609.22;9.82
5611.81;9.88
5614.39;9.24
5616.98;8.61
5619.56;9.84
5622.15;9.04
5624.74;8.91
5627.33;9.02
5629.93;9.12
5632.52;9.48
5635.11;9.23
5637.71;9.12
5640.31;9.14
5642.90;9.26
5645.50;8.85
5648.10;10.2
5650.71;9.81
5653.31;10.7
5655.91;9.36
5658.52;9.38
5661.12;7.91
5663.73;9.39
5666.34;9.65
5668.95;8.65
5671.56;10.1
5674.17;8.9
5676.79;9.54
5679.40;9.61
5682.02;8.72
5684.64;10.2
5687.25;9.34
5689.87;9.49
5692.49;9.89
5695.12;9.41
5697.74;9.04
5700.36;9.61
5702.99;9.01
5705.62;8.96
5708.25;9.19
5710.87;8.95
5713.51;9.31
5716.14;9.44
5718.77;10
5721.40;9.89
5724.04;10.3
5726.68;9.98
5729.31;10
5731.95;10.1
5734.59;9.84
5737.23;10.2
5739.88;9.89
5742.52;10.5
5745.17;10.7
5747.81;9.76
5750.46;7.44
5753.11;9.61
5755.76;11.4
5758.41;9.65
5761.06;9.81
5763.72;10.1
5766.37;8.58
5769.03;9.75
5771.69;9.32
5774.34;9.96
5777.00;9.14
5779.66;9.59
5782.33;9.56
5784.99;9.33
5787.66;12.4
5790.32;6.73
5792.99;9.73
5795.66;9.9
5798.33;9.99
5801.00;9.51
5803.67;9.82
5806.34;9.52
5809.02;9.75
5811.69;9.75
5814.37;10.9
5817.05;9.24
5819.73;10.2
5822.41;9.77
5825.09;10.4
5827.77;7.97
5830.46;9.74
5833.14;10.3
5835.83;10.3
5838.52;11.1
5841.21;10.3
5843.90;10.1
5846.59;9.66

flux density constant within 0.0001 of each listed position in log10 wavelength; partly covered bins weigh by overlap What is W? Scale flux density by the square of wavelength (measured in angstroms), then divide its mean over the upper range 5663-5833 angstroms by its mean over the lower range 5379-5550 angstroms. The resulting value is 1.16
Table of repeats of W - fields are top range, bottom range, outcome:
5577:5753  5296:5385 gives 1.14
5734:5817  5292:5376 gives 1.23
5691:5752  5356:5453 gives 1.16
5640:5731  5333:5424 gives 1.14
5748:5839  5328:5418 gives 1.22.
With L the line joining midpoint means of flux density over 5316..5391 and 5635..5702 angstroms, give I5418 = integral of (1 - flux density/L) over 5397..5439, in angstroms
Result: 1.02 angstroms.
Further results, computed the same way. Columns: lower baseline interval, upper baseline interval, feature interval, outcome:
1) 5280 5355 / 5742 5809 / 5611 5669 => 1.4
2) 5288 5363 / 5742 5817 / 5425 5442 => 0.2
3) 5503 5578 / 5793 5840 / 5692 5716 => 1.1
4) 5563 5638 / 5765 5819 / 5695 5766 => -1.4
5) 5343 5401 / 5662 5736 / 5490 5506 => 0.1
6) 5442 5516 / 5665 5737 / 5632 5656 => -0.3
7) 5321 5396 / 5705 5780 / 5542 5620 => 2.0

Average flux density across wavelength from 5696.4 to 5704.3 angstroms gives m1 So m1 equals 9.22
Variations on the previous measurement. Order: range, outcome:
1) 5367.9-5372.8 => 9.28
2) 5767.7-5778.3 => 9.55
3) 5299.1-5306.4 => 9.04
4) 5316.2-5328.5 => 9.03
